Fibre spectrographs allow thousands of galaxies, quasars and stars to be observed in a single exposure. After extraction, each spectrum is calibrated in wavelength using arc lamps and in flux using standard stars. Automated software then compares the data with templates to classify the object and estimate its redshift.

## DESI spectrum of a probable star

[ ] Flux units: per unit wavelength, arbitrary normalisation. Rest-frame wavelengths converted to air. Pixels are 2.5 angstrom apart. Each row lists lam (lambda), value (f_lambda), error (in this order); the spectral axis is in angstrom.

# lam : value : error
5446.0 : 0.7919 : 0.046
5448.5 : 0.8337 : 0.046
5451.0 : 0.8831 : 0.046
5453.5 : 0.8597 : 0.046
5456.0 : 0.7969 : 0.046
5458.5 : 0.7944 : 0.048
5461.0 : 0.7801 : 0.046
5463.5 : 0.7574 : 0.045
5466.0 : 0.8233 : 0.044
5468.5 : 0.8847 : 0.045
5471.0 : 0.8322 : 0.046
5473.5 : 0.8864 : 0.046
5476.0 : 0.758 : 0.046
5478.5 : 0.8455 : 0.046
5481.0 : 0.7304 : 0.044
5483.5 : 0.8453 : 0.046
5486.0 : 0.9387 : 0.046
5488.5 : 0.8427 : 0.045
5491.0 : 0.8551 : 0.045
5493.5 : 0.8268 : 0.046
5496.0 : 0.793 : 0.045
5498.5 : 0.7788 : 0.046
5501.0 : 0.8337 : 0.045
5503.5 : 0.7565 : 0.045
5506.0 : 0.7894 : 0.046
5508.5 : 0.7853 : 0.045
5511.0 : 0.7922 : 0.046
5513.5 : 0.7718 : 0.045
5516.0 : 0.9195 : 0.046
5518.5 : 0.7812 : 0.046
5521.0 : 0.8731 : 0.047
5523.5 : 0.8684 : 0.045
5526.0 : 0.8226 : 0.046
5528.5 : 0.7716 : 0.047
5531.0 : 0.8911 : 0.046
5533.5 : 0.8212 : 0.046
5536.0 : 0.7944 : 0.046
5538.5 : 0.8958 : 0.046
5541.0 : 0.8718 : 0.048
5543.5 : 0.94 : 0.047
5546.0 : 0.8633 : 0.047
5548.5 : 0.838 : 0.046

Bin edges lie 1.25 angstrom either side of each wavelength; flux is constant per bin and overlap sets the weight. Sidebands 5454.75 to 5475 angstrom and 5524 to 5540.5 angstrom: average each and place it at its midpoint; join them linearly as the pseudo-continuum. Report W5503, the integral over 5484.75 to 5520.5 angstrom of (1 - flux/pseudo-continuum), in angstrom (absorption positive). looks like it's 0.4 angstrom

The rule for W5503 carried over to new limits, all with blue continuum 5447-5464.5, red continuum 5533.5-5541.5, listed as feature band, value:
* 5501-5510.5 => 0.6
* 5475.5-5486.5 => 0.1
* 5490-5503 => 0.3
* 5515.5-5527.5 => -0.1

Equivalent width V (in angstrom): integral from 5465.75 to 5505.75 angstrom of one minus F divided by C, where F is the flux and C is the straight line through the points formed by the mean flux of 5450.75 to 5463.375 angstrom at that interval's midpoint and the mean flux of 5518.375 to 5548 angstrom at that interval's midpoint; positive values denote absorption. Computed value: 0.0 angstrom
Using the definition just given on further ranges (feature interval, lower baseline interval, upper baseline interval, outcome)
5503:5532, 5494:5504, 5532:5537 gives -0.5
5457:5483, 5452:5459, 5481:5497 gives 0.6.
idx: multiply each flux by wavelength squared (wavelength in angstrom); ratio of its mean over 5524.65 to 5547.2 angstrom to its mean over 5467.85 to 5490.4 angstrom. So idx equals 1.04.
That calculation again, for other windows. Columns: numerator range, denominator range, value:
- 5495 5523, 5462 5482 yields 1.01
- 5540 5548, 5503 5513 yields 1.15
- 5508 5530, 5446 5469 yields 1.03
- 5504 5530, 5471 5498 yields 0.99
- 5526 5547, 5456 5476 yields 1.07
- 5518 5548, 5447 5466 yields 1.07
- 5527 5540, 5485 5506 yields 1.03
